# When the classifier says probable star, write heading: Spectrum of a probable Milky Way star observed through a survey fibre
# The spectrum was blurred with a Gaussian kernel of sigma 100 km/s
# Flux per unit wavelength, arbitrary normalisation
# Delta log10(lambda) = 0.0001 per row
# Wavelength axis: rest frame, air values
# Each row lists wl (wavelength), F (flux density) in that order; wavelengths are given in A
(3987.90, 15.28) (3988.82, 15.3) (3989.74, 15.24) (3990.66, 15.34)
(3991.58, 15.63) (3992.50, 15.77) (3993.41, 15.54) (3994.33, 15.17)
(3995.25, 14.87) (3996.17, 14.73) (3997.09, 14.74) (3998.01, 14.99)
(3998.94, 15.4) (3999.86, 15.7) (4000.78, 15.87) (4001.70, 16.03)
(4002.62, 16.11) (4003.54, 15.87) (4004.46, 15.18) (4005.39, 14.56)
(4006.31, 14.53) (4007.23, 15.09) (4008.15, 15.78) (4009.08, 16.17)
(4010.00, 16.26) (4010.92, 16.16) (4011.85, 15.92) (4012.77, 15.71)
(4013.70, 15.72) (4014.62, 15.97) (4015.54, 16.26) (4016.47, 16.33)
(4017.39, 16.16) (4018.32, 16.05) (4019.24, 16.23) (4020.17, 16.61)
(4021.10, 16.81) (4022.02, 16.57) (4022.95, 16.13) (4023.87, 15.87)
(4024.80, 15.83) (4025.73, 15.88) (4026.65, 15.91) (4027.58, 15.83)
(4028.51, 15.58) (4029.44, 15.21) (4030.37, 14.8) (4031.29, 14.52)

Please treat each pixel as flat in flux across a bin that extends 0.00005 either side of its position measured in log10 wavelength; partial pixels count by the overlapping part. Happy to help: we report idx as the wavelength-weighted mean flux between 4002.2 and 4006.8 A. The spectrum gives 15.2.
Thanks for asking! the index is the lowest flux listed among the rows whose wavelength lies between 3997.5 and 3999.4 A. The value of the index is 14.99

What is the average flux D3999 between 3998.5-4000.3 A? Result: 15.6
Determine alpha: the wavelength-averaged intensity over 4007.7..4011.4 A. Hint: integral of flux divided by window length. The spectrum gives 16.1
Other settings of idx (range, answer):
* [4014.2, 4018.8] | 16.2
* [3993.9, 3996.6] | 14.9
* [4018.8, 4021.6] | 16.5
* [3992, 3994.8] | 15.5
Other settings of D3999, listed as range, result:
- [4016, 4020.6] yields 16.3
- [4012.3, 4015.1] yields 15.8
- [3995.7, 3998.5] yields 14.8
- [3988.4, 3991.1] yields 15.3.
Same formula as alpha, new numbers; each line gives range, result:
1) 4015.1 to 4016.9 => 16.2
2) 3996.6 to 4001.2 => 15.3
